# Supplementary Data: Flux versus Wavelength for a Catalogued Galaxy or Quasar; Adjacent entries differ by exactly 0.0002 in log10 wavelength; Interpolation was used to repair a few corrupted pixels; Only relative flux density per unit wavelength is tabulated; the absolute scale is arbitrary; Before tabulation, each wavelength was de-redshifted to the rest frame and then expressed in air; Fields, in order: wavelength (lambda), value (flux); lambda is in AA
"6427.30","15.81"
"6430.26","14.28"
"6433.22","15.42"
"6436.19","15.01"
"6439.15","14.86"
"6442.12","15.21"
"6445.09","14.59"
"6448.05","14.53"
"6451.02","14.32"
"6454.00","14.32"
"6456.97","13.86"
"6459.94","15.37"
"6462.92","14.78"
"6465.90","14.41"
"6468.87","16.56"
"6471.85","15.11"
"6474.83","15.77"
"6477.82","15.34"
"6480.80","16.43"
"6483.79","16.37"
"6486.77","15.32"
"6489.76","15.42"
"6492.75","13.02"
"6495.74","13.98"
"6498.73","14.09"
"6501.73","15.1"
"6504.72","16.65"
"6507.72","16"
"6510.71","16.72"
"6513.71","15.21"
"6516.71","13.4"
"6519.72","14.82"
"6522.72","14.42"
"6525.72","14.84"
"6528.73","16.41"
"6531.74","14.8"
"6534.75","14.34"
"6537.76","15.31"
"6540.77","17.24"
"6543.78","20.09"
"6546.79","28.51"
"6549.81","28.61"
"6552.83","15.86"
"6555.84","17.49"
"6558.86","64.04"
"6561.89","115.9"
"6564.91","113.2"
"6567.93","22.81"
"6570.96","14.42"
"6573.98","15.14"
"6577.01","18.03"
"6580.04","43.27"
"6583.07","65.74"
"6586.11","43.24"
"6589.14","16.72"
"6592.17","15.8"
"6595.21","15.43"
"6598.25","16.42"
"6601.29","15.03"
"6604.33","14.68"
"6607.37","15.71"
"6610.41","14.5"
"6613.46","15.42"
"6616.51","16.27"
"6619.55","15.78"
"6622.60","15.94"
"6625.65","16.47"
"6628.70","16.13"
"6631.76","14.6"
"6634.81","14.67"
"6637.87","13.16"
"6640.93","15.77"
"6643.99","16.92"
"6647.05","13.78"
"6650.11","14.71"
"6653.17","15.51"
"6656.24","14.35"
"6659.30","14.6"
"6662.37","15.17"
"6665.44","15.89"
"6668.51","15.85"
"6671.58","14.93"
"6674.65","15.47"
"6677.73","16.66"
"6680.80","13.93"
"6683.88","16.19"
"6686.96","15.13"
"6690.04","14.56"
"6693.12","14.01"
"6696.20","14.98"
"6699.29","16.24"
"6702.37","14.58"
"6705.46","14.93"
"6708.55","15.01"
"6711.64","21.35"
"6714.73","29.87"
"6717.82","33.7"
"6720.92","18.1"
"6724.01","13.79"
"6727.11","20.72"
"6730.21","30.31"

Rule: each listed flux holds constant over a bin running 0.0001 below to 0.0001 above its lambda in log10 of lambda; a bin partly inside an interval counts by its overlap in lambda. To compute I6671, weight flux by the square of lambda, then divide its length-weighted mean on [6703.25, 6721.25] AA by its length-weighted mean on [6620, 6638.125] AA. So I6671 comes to 1.5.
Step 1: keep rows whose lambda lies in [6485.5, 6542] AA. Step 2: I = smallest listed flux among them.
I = 13.02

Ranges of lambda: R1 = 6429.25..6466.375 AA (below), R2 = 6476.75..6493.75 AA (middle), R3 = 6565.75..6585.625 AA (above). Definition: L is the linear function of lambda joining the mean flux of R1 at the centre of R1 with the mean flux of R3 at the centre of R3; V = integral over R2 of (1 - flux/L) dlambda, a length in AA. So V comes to 4.0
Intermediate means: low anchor 14.7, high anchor 33.4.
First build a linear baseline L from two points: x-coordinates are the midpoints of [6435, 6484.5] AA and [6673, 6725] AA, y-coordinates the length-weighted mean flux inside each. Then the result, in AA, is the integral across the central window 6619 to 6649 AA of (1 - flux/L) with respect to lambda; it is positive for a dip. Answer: 2.9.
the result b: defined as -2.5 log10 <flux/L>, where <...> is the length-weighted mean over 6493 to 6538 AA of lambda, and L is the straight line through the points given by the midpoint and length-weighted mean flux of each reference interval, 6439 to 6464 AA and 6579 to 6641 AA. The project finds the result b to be 0.13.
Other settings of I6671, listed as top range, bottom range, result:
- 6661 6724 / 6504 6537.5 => 1.20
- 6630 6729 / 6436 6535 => 1.17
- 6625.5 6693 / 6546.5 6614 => 0.48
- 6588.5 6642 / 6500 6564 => 0.63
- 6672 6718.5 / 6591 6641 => 1.16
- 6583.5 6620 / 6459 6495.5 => 1.32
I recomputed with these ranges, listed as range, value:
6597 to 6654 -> 13.16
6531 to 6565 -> 14.34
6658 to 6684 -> 13.93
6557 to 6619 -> 14.42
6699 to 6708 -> 14.58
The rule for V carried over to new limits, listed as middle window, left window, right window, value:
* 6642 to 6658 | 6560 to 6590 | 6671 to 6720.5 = 7.70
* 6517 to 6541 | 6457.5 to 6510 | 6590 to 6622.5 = 0.47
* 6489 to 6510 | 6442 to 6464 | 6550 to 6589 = 9.11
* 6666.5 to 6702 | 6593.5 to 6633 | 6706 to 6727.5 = 7.92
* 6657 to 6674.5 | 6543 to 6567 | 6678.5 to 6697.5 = 4.64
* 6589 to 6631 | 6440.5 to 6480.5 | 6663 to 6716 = 0.52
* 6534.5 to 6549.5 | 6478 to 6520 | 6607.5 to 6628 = -4.73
